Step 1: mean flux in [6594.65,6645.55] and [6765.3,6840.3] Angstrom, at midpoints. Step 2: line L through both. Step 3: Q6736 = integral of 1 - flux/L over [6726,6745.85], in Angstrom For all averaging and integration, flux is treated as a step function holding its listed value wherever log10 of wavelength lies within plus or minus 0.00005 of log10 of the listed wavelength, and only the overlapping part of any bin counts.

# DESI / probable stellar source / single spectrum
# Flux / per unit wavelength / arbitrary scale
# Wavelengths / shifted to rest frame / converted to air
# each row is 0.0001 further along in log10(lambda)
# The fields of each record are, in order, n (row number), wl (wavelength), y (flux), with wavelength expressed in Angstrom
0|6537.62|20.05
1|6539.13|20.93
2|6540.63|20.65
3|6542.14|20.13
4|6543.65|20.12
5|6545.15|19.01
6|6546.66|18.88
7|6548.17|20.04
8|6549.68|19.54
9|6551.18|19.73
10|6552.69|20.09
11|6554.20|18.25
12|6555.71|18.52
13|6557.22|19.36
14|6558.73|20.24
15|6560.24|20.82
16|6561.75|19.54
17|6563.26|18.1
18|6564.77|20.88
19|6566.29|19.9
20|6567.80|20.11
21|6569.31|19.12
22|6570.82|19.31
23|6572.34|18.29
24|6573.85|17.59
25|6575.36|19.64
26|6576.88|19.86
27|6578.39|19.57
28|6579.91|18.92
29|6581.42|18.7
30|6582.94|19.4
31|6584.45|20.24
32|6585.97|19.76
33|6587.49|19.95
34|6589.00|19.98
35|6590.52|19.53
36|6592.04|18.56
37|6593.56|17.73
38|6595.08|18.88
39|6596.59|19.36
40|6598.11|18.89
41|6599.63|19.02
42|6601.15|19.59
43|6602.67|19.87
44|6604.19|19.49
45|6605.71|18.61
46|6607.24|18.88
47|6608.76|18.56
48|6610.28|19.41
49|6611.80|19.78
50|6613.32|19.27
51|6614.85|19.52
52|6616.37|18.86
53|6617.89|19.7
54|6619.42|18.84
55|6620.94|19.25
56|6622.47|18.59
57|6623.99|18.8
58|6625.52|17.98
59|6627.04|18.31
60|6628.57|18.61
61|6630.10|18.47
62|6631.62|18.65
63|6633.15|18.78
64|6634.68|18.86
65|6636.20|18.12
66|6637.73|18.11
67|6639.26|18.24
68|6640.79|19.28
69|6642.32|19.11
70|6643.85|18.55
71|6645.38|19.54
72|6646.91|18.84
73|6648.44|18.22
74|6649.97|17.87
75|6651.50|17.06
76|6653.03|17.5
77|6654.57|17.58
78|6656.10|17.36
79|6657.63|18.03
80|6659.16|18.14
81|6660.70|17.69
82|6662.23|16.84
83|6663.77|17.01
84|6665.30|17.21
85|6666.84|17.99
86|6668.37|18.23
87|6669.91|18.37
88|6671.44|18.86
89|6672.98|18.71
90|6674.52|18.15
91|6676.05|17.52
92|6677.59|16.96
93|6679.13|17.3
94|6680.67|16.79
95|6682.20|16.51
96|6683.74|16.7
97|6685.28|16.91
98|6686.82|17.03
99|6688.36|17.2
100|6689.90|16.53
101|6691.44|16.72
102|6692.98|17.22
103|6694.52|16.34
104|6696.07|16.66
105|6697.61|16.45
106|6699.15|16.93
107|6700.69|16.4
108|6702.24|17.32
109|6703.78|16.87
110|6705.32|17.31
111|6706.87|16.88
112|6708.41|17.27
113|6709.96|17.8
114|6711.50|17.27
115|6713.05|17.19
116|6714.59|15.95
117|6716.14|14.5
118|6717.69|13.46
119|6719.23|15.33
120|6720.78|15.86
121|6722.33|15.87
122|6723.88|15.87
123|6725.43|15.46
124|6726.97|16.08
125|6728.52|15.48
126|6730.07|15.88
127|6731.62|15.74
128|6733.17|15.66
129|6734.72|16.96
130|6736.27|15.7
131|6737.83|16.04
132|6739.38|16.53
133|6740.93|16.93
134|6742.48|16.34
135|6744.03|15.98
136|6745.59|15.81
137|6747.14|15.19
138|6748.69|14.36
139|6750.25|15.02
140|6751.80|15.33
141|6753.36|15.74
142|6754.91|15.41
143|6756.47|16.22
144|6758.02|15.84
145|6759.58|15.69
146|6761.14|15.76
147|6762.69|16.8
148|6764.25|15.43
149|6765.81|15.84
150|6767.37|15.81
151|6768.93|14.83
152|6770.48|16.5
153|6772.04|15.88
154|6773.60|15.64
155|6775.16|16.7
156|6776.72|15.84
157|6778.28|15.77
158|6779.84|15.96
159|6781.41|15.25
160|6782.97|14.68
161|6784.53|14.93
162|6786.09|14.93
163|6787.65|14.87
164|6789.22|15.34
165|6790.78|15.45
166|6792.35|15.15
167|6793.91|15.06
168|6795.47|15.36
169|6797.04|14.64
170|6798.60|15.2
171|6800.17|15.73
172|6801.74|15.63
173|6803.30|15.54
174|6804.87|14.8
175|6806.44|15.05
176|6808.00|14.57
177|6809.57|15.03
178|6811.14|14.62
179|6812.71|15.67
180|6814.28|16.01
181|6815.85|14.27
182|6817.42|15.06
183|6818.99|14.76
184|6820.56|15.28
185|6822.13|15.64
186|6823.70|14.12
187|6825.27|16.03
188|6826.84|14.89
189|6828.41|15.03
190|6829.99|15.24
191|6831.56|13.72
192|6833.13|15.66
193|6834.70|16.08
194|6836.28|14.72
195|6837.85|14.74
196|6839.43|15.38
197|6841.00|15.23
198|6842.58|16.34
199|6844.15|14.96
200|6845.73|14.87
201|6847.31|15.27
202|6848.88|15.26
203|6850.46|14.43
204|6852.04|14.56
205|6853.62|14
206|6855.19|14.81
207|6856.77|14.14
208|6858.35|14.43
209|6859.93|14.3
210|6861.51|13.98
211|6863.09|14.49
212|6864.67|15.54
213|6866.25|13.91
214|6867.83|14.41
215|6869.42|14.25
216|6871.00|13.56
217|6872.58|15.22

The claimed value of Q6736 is 0.6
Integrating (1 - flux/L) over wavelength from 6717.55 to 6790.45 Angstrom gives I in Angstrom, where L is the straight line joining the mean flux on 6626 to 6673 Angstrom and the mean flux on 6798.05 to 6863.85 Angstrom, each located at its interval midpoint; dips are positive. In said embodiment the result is 2.9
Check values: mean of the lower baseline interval 18.2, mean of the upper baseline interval 15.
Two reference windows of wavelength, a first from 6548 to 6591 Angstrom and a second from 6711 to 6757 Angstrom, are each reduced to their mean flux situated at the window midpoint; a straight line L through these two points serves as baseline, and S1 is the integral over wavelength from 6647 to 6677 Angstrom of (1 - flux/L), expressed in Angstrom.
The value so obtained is -0.8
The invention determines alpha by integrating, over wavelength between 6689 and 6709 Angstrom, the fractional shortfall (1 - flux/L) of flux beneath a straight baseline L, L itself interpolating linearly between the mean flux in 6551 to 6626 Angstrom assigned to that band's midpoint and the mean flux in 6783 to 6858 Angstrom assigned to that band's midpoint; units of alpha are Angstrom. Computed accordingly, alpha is 0.5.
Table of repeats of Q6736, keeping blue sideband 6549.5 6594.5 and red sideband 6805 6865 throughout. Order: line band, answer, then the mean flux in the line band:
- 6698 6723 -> 1.0 Angstrom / 16.4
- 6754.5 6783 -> 0.4 Angstrom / 15.8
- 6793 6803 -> 0.2 Angstrom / 15.3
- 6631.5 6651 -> -0.4 Angstrom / 18.6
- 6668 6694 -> 0.3 Angstrom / 17.4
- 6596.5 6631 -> -0.6 Angstrom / 19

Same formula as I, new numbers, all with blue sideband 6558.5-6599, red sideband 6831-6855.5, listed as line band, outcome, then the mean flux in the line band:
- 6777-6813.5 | 1.4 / 15.2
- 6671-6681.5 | 0.0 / 17.7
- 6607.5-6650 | -0.6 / 18.8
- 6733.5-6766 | 1.4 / 15.8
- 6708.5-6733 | 1.6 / 15.9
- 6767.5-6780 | 0.2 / 15.9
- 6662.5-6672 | 0.0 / 17.9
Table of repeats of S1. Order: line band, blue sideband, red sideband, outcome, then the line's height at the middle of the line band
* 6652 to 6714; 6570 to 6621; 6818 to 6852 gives 1.5 Angstrom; 17.7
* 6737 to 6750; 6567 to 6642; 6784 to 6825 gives 0.4 Angstrom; 16.3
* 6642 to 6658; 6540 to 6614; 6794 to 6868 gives 0.0 Angstrom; 18.1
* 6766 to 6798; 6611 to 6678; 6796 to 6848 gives 0.9 Angstrom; 15.9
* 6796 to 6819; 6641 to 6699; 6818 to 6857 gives 0.5 Angstrom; 15.5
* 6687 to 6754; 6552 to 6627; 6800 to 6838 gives 2.8 Angstrom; 16.9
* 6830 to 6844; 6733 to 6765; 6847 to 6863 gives -0.5 Angstrom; 14.7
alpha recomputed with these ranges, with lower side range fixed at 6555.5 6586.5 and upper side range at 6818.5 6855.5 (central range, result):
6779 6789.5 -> 0.52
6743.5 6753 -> 0.71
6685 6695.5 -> 0.38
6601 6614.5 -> -0.31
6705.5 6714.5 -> -0.02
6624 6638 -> -0.01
